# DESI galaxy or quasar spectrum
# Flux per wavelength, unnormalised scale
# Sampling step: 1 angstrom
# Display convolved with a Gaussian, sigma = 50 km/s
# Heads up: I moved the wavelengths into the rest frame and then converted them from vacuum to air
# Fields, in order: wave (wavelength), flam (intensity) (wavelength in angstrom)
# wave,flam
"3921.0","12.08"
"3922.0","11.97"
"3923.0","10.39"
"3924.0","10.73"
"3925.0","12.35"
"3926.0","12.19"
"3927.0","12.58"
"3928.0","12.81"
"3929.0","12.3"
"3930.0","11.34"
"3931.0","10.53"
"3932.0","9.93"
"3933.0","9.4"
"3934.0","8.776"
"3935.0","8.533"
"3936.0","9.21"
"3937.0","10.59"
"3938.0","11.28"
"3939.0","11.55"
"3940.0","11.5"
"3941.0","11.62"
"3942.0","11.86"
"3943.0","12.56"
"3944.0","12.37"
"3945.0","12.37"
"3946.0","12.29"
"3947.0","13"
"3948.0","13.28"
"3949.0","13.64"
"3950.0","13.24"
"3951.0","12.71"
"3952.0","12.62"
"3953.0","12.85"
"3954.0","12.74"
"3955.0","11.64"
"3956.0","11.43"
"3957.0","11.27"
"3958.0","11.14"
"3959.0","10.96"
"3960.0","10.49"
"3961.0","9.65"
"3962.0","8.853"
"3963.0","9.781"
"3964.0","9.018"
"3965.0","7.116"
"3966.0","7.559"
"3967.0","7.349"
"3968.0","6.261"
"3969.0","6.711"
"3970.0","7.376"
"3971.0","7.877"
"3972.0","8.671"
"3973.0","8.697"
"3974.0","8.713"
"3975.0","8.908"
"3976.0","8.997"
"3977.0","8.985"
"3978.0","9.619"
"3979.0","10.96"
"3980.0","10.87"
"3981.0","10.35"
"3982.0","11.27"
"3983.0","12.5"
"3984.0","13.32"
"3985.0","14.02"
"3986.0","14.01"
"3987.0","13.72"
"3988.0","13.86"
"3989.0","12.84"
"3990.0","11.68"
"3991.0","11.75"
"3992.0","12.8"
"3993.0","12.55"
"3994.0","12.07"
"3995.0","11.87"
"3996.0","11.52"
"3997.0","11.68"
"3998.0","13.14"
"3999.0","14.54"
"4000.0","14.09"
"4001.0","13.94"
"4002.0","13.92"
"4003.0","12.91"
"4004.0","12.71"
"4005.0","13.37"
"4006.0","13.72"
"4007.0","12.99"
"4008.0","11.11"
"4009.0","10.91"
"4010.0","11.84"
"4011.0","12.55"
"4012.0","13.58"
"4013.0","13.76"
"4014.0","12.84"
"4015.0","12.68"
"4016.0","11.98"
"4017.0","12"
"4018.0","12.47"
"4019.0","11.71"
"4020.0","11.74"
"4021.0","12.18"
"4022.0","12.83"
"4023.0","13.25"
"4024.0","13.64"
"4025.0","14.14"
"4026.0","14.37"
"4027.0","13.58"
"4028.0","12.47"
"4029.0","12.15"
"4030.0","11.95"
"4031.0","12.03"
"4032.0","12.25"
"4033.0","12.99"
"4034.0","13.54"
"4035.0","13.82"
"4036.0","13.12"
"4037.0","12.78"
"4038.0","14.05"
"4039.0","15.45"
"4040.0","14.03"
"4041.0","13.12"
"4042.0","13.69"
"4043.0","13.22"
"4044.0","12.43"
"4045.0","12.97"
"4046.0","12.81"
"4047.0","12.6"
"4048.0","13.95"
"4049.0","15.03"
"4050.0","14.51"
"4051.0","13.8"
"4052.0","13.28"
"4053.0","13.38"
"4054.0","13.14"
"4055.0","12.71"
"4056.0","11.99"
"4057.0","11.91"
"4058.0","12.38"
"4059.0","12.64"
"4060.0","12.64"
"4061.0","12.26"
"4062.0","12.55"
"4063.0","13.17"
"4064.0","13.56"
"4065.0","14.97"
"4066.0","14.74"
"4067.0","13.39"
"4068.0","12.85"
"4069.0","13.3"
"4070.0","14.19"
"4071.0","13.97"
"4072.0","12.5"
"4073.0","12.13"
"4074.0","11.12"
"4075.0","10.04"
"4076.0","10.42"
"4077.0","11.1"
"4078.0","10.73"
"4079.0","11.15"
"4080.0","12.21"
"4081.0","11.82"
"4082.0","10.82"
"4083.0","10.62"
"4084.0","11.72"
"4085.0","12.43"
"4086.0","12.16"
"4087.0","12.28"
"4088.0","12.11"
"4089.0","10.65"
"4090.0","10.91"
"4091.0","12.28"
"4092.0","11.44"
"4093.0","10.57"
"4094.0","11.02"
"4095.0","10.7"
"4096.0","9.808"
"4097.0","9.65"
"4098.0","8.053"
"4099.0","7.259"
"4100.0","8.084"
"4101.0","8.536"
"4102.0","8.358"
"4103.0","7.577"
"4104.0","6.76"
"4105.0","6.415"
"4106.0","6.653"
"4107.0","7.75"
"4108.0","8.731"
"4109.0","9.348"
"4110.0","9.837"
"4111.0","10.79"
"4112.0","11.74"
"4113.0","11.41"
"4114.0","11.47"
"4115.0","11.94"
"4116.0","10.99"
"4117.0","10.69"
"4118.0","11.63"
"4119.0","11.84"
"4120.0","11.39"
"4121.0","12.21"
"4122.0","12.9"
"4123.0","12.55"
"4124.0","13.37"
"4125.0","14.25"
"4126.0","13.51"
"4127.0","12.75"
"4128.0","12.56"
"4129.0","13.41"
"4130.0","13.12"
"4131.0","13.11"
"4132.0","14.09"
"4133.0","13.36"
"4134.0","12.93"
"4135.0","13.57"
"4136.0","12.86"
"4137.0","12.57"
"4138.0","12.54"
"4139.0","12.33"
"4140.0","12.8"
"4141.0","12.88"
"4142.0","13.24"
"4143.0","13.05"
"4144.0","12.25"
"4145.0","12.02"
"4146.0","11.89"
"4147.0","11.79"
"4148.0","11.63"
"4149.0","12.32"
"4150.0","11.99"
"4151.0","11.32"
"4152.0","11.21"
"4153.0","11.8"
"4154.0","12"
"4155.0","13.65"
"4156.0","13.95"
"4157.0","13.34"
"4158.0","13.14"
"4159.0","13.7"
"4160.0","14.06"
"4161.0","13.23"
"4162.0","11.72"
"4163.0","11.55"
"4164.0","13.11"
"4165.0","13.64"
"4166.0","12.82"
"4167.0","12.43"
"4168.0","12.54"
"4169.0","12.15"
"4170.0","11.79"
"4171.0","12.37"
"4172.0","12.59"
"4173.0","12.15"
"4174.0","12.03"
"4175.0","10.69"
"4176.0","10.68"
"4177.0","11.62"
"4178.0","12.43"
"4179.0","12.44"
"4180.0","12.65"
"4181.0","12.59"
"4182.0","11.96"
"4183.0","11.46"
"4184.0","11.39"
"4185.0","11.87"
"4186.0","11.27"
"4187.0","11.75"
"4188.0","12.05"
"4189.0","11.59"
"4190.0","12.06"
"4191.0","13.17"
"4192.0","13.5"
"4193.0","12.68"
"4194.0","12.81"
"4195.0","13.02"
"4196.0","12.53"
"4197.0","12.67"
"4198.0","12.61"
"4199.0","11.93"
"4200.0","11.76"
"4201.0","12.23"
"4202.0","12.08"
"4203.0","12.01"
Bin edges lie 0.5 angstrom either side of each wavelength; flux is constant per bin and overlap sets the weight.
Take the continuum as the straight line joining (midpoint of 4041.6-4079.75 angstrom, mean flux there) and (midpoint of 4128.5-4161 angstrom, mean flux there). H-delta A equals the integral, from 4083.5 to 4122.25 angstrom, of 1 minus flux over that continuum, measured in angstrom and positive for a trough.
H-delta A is 7.7 angstrom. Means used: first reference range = 12.8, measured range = 10.2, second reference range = 12.8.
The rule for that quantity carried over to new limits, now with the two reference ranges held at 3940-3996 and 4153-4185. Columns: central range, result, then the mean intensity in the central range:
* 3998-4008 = -1.9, 13.4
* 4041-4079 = -3.9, 12.8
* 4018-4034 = -1.9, 12.8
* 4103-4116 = 2.8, 9.39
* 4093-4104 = 2.8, 8.88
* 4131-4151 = -0.6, 12.6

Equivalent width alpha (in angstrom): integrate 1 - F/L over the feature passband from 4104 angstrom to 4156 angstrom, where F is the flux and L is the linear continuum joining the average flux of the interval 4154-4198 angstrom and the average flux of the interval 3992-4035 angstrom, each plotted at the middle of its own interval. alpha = 2.8 angstrom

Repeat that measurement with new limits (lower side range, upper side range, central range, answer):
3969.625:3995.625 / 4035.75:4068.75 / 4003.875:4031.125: -1.04 angstrom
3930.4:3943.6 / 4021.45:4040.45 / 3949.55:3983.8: 4.40 angstrom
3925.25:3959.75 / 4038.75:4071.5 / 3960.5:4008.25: 4.90 angstrom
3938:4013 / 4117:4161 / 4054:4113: 5.66 angstrom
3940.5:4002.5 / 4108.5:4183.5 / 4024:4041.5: -2.50 angstrom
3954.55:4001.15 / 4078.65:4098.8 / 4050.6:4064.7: -2.39 angstrom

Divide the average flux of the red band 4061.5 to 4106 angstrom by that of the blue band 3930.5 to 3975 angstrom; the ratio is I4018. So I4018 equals 1.1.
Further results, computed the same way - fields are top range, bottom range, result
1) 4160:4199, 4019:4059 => 0.93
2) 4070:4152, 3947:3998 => 1.04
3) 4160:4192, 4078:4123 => 1.17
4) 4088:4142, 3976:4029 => 0.89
